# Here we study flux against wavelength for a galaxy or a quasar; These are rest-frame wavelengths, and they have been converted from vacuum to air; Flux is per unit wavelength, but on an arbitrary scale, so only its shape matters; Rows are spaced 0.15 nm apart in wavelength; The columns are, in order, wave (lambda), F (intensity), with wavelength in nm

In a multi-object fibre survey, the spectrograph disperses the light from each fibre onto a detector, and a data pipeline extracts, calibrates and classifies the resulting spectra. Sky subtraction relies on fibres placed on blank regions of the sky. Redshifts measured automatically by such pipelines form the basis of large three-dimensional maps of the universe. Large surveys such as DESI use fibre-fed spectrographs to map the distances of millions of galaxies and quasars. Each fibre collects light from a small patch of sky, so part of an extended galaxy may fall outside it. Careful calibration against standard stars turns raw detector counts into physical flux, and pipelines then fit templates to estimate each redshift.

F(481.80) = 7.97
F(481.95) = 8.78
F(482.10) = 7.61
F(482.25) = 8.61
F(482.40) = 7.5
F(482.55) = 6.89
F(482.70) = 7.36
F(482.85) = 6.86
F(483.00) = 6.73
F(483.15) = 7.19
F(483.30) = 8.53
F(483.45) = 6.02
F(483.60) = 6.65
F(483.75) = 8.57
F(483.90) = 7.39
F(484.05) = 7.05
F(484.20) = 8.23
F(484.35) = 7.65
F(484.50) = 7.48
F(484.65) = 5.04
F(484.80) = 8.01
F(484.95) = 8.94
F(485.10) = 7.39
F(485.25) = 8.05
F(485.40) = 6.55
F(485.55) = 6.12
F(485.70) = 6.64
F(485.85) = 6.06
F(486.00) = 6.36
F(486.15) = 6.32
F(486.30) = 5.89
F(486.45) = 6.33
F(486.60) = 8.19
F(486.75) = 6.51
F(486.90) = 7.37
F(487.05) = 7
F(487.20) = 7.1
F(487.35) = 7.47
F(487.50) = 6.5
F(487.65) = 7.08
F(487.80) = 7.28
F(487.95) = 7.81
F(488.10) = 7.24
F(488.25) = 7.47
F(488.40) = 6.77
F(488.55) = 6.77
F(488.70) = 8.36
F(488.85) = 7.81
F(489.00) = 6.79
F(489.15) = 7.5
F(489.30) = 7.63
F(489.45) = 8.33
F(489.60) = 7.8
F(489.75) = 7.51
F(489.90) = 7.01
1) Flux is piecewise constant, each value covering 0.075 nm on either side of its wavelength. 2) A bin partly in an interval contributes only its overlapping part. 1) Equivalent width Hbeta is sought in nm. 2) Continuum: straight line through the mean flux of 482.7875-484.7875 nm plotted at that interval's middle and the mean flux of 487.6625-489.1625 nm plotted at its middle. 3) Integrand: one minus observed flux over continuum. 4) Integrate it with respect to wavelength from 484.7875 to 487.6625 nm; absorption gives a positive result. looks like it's 0.13 nm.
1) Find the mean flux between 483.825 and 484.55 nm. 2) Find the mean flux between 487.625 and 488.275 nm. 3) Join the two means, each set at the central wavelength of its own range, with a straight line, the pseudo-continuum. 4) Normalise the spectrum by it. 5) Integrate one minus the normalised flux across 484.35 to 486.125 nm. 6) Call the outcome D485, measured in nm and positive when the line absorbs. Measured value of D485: 0.13 nm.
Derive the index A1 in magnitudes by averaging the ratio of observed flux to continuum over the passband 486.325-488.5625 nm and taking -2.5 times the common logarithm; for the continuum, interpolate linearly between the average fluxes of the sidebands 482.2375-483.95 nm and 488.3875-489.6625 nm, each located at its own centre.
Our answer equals 0.06 mag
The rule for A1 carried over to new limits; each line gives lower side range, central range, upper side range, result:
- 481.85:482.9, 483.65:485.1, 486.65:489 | -0.01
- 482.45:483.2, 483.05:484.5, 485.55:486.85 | -0.09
